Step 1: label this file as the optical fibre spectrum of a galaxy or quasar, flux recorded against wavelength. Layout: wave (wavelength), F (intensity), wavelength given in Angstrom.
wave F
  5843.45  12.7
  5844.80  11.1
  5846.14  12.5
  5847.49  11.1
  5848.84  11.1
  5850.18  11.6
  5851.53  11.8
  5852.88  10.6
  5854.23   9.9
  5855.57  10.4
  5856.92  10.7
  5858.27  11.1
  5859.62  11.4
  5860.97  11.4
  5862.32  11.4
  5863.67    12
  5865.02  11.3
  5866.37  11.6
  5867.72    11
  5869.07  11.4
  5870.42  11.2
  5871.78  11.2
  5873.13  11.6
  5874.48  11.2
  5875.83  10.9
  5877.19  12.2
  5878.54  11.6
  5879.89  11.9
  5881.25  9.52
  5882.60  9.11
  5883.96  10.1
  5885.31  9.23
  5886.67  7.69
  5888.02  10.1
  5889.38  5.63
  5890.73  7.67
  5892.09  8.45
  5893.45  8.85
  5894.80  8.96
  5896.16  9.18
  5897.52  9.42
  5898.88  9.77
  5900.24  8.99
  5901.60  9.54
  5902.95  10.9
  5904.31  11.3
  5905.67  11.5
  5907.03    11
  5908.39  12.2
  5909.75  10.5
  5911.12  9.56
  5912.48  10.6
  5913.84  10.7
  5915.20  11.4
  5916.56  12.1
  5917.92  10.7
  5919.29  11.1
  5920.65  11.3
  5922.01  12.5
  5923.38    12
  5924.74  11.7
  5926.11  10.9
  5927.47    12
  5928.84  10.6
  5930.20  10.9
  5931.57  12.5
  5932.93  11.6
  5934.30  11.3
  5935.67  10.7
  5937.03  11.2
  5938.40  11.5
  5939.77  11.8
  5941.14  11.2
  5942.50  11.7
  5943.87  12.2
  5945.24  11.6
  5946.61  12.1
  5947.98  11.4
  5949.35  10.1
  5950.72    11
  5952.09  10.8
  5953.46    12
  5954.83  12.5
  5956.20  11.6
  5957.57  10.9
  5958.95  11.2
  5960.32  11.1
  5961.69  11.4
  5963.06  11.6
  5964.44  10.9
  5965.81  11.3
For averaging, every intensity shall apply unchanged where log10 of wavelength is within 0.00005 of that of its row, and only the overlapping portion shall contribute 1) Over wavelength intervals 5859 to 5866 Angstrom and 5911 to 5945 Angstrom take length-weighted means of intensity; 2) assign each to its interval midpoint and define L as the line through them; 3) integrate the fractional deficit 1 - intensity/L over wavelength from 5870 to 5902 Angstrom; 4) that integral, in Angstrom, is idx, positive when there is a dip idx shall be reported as 4.8 Angstrom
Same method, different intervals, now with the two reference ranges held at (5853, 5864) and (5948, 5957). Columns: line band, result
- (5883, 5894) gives 2.6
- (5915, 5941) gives -0.5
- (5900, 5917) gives 0.5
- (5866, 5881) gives -0.5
